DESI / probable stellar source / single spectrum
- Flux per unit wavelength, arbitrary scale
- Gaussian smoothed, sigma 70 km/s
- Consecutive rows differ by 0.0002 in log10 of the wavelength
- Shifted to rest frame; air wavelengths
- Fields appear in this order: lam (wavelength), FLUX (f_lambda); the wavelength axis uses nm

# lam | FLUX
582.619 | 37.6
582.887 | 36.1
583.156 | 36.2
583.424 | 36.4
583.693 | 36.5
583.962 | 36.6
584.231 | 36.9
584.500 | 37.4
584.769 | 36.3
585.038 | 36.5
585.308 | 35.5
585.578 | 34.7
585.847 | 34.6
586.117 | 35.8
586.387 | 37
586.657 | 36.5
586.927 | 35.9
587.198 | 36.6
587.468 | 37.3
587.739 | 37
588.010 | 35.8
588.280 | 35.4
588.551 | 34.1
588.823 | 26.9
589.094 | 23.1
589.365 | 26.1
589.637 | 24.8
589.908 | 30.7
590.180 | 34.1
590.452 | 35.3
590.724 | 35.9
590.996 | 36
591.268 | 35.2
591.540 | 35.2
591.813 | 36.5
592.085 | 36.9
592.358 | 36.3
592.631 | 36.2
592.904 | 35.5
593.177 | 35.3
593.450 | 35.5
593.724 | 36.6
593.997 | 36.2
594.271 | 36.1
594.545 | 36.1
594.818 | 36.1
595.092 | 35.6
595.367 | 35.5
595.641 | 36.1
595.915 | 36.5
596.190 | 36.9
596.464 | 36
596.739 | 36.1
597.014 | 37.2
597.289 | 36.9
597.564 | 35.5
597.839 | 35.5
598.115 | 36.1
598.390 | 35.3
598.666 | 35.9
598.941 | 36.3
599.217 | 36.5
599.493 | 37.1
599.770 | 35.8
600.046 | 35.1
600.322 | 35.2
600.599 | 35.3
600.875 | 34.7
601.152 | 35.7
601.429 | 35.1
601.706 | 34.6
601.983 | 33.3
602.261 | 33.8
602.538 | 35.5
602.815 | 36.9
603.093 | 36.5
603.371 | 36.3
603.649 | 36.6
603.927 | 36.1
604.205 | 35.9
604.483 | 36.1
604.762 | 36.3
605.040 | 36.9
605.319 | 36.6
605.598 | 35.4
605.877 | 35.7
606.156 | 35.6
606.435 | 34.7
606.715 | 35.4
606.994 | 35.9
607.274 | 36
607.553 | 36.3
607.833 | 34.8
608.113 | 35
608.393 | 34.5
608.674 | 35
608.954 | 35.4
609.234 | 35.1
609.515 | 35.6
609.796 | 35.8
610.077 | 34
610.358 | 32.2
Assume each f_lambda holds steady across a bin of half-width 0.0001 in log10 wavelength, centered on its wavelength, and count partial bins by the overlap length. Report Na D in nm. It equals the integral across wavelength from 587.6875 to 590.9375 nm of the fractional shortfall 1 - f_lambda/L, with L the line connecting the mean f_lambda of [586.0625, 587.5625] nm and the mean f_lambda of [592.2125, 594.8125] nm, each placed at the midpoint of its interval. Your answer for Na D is 0.43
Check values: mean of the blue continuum 36.5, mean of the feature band 31.6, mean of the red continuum 36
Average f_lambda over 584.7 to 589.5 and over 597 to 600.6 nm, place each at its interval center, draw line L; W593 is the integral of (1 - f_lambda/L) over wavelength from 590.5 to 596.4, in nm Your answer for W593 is -0.15 nm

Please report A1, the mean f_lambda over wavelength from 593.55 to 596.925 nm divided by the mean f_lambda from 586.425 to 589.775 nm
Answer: 1.11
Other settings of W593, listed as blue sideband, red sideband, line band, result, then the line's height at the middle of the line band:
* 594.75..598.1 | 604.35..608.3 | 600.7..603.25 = 0.06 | 35.9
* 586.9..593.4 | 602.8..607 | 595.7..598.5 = -0.11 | 34.9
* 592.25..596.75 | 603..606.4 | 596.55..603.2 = 0.08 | 36.1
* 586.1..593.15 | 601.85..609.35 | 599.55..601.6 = -0.01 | 35.1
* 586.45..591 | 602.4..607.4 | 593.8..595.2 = -0.08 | 34.1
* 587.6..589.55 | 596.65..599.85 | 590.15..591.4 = -0.12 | 32.2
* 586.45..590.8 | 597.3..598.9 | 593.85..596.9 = -0.10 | 35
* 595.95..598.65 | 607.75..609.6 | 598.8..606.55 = -0.02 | 35.6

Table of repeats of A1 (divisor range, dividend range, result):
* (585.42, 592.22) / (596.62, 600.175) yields 1.06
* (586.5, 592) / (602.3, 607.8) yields 1.07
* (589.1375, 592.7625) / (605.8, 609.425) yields 1.05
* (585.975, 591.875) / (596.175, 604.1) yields 1.06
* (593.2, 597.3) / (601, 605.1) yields 0.99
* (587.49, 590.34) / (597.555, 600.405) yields 1.15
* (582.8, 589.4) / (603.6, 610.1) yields 1.02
